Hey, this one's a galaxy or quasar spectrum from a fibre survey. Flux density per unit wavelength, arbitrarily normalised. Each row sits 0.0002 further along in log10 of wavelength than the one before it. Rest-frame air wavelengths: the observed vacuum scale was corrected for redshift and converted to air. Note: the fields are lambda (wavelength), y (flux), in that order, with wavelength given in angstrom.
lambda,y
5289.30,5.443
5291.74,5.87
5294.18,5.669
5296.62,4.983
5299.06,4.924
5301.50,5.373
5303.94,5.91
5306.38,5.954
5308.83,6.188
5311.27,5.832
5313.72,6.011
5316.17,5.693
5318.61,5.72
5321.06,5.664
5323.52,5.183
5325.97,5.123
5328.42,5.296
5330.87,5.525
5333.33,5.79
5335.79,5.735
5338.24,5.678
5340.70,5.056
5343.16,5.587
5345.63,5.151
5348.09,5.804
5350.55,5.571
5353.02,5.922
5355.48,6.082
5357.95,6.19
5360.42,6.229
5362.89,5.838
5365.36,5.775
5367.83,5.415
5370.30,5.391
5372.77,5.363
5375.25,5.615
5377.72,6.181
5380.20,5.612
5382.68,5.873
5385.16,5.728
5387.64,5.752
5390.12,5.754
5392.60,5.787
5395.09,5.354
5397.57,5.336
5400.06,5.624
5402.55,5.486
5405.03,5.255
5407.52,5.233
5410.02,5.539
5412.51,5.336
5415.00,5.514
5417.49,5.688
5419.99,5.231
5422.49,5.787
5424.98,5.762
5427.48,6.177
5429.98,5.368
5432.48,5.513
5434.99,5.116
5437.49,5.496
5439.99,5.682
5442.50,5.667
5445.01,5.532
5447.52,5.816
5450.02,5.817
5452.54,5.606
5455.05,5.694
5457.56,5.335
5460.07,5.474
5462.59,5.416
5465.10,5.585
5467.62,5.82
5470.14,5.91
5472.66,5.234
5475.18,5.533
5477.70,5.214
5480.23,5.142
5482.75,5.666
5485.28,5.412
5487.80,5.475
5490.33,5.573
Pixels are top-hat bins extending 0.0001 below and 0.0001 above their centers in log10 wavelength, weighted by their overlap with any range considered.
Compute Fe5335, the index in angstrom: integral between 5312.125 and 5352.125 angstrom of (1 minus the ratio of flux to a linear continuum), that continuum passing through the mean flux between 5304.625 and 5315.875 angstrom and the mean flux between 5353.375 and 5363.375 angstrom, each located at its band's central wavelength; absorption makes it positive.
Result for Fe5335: 3.2 angstrom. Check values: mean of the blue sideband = 5.97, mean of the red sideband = 6.09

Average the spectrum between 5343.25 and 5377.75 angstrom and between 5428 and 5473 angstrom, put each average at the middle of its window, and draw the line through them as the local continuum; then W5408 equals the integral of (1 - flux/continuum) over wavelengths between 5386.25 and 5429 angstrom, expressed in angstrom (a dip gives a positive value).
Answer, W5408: 0.6 angstrom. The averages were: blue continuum 5.73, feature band 5.57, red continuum 5.58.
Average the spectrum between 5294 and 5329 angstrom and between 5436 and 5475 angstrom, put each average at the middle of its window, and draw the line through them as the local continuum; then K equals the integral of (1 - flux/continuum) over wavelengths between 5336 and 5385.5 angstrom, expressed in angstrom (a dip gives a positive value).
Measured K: -1.08 angstrom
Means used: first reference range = 5.57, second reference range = 5.6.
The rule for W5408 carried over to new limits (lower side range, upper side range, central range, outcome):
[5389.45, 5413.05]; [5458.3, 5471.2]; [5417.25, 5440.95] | -0.17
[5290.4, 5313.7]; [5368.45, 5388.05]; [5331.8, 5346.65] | 0.42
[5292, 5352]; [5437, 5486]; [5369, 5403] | -0.46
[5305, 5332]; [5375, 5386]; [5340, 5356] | 0.40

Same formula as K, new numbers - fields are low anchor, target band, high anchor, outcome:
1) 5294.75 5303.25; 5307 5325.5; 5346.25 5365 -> -1.13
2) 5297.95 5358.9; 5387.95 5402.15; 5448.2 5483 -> 0.02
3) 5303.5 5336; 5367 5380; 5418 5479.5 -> 0.08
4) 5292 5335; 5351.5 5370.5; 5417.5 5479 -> -1.00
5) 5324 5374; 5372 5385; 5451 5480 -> -0.34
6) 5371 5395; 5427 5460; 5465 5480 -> -0.02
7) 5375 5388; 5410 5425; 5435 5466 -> 0.40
